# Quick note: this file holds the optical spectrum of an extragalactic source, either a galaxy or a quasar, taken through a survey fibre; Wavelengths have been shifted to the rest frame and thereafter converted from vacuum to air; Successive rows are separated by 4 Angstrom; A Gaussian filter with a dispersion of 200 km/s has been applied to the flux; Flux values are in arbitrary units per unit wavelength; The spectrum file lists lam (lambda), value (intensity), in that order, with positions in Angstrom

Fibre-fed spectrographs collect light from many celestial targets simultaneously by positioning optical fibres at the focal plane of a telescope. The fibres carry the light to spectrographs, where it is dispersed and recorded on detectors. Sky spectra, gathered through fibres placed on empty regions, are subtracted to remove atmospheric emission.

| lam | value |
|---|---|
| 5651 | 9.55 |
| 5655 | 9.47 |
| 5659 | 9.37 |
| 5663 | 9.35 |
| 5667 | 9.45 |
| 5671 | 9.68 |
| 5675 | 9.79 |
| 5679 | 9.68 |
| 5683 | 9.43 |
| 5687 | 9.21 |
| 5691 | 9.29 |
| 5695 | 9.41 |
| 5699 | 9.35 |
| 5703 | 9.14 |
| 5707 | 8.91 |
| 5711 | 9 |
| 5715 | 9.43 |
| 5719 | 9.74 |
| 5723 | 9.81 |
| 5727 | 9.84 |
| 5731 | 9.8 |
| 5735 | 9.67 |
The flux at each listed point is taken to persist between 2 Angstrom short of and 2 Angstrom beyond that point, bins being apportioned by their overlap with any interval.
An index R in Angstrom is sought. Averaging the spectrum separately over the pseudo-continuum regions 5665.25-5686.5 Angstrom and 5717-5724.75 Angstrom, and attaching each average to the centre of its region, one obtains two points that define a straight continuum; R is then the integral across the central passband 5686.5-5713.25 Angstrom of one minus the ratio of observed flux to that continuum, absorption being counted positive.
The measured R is 1.4 Angstrom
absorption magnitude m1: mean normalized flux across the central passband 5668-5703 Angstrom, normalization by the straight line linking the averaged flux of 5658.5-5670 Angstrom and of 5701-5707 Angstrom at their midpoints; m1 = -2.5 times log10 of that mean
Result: -0.027 mag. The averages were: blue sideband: 9.42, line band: 9.46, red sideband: 9.06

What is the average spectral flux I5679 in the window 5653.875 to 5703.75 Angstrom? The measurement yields 9.44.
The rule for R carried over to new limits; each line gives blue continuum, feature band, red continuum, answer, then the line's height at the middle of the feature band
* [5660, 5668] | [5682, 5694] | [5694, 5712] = -0.1 Angstrom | 9.25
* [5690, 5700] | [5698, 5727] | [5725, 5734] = 0.6 Angstrom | 9.58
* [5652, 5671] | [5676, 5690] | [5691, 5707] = -0.2 Angstrom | 9.33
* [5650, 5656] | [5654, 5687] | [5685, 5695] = -0.4 Angstrom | 9.4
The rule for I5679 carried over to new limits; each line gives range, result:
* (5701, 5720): 9.22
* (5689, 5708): 9.24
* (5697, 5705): 9.25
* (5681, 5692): 9.31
